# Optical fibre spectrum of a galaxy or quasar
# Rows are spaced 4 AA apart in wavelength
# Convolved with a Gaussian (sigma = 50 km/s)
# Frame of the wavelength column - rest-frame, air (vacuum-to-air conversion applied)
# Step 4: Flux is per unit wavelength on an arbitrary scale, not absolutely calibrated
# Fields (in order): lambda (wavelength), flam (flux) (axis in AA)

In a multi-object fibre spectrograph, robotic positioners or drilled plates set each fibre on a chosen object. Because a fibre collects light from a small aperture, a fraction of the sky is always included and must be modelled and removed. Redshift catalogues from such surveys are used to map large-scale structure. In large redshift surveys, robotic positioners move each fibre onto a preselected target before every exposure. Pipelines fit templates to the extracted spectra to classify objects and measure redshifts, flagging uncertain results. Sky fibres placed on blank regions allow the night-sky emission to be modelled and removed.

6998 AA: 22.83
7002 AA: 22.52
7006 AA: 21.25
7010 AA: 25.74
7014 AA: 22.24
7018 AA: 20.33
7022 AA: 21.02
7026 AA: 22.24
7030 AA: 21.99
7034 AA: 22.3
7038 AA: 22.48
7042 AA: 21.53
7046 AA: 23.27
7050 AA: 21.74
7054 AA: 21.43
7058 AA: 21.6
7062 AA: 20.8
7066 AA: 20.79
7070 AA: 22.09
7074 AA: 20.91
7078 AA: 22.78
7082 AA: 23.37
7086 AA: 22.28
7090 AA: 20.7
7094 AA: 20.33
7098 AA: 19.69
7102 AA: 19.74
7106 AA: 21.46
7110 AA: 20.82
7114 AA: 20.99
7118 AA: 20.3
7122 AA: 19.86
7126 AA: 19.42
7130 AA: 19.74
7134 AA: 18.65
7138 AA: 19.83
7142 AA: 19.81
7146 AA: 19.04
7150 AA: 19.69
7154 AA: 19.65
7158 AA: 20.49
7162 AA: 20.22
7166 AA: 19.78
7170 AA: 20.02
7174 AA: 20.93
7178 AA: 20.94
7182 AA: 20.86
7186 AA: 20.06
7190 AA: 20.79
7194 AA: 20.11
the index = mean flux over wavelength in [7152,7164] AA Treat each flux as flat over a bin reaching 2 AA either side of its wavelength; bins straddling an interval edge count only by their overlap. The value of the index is 20.1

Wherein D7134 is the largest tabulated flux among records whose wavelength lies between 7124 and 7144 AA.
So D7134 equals 19.83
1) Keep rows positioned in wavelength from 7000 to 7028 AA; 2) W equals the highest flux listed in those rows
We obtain 25.74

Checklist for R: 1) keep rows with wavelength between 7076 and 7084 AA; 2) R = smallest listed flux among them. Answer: 22.78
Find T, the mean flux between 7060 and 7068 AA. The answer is 20.8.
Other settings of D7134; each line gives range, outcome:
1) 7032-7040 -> 22.48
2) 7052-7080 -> 22.78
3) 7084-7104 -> 22.28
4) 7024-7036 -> 22.3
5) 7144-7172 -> 20.49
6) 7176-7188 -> 20.94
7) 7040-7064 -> 23.27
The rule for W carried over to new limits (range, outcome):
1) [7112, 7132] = 20.99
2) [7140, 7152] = 19.81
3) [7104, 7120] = 21.46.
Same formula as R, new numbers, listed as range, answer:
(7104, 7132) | 19.42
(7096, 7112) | 19.69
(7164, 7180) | 19.78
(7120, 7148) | 18.65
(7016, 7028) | 20.33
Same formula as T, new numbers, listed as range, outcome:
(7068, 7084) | 22.3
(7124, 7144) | 19.5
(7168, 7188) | 20.6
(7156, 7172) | 20.1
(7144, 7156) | 19.5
